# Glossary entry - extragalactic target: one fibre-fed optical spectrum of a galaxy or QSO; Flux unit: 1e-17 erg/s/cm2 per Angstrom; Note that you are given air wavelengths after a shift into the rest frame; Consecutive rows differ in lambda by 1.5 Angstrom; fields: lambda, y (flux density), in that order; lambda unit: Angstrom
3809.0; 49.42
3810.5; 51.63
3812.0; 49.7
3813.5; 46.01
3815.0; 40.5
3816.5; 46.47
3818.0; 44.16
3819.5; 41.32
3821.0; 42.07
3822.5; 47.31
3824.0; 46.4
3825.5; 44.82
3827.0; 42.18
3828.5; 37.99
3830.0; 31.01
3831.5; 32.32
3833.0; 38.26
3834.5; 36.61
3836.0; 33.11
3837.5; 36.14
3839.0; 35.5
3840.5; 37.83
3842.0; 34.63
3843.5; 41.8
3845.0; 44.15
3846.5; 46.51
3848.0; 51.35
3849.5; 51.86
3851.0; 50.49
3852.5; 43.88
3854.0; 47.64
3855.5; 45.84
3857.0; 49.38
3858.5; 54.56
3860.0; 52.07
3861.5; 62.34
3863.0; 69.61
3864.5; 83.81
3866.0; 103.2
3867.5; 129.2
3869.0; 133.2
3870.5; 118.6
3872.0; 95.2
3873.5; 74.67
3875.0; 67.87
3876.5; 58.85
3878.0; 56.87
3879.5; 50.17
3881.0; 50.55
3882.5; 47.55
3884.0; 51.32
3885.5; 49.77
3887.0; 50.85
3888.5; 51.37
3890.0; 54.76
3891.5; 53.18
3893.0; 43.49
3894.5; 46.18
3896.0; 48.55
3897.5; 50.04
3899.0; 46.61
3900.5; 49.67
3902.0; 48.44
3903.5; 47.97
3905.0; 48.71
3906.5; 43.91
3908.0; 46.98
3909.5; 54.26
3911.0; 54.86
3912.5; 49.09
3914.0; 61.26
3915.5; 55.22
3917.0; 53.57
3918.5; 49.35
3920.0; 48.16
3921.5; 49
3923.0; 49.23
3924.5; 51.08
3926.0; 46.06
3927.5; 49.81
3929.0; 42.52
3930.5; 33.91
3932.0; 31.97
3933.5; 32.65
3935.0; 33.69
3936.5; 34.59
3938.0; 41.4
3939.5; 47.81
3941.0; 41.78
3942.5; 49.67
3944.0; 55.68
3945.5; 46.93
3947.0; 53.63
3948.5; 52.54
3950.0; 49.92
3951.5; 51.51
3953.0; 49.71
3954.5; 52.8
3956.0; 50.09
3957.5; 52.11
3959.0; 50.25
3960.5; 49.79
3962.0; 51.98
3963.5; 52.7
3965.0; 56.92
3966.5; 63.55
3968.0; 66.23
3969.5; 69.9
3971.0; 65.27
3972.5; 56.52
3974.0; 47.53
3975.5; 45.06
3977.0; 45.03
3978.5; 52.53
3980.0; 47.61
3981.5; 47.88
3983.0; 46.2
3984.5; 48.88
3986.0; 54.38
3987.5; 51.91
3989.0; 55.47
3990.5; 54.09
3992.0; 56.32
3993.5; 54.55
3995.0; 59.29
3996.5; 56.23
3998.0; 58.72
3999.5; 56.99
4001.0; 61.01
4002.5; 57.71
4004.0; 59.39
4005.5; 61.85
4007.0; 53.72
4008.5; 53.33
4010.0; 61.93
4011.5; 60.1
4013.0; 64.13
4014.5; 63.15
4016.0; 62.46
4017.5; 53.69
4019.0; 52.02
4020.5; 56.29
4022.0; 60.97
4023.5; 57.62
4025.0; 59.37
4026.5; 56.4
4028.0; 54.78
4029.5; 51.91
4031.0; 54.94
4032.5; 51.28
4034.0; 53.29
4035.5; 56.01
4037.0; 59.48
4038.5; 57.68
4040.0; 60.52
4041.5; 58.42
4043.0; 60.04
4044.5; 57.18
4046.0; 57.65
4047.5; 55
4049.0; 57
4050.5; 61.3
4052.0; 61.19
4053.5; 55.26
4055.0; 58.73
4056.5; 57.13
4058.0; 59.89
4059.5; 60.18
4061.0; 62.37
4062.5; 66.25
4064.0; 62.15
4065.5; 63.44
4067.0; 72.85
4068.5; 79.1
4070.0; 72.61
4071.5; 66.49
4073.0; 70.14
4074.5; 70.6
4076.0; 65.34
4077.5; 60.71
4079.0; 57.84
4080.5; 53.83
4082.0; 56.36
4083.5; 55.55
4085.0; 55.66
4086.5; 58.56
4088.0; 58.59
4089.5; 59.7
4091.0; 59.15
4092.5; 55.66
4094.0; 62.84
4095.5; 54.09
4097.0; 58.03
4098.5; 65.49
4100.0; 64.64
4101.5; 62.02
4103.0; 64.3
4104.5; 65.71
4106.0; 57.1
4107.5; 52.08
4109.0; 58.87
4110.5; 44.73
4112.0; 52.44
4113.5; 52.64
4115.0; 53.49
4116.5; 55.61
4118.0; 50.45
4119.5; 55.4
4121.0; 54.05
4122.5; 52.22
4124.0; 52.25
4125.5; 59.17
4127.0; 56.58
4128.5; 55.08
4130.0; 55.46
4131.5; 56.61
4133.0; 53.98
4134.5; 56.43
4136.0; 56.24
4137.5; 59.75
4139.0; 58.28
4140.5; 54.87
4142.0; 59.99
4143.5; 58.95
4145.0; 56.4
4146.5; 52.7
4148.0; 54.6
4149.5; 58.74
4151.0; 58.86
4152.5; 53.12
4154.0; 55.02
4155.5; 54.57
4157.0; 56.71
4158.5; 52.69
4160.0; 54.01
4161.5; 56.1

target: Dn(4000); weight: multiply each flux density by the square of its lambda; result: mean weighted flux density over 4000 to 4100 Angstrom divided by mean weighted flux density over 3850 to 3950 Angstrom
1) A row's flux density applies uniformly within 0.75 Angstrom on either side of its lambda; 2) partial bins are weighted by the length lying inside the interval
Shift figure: 1.17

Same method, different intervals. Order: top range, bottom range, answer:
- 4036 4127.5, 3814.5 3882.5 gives 1.21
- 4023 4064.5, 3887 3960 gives 1.28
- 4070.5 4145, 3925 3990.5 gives 1.26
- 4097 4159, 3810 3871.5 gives 1.22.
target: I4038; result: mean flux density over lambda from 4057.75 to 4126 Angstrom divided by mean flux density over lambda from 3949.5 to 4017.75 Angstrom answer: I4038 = 1.08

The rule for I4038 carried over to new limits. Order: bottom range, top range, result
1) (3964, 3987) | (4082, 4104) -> 1.10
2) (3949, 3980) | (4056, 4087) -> 1.18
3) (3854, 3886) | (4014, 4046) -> 0.80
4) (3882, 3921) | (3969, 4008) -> 1.09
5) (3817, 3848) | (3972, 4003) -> 1.32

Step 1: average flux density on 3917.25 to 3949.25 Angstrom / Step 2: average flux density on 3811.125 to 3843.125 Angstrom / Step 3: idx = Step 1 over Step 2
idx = 1.12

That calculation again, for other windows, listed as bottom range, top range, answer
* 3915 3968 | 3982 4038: 1.17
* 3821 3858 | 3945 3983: 1.26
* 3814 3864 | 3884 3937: 1.07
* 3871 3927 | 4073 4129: 1.09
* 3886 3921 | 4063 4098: 1.24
